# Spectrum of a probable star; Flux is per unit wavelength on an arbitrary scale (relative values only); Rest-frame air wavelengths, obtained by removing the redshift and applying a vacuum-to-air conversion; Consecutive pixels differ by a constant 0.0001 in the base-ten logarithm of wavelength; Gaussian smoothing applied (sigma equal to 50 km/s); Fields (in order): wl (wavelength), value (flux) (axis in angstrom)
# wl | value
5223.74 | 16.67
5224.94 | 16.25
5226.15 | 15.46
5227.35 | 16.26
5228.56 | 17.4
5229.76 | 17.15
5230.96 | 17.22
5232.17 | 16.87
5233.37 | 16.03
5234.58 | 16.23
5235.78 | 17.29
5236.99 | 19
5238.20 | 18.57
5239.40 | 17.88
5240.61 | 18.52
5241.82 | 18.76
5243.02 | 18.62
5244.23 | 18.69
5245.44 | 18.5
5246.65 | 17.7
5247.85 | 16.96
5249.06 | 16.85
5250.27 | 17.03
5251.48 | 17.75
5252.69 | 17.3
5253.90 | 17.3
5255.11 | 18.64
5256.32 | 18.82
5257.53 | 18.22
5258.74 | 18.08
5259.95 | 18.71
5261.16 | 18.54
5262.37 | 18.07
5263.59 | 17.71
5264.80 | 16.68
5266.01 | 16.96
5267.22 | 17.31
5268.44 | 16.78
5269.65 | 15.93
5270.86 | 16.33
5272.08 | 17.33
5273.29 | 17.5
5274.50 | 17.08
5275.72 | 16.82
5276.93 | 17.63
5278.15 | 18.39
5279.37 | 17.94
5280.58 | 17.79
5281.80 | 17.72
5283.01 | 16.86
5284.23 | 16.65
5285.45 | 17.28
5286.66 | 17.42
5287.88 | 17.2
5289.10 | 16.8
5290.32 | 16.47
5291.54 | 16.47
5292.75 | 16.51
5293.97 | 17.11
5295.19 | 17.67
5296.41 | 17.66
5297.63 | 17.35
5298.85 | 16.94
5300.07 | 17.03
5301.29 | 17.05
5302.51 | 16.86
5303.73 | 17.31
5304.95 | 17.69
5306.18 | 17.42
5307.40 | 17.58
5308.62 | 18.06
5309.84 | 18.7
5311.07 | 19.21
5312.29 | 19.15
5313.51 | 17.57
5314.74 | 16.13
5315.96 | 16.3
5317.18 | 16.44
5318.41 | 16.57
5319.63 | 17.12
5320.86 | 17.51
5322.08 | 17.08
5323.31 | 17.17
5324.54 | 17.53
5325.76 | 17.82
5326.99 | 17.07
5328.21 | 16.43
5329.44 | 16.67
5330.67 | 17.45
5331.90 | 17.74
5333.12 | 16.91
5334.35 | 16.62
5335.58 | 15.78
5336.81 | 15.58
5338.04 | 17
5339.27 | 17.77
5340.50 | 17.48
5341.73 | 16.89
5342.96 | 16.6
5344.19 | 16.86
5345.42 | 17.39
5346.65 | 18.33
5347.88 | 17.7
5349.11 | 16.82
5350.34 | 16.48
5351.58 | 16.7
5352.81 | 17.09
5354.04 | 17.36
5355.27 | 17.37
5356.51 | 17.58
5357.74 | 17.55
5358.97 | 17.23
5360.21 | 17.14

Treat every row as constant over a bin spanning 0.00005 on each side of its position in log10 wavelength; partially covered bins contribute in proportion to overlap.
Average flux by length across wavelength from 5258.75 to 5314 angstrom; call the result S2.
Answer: 17.4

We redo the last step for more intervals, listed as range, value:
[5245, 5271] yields 17.6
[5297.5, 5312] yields 17.6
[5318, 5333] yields 17.2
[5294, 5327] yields 17.4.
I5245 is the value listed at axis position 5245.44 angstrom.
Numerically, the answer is 18.5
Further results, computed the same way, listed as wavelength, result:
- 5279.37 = 17.94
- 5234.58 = 16.23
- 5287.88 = 17.2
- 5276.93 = 17.63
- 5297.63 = 17.35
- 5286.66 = 17.42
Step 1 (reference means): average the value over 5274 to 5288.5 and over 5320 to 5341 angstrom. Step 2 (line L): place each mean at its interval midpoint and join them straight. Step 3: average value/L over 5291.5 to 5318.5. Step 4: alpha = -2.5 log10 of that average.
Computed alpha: -0.01 mag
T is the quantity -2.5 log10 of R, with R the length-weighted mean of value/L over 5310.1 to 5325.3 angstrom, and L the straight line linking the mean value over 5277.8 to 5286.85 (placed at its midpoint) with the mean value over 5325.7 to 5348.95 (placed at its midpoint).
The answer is -0.01 mag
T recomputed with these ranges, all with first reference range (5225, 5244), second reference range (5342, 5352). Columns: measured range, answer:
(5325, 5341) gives 0.012 mag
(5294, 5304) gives 0.001 mag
